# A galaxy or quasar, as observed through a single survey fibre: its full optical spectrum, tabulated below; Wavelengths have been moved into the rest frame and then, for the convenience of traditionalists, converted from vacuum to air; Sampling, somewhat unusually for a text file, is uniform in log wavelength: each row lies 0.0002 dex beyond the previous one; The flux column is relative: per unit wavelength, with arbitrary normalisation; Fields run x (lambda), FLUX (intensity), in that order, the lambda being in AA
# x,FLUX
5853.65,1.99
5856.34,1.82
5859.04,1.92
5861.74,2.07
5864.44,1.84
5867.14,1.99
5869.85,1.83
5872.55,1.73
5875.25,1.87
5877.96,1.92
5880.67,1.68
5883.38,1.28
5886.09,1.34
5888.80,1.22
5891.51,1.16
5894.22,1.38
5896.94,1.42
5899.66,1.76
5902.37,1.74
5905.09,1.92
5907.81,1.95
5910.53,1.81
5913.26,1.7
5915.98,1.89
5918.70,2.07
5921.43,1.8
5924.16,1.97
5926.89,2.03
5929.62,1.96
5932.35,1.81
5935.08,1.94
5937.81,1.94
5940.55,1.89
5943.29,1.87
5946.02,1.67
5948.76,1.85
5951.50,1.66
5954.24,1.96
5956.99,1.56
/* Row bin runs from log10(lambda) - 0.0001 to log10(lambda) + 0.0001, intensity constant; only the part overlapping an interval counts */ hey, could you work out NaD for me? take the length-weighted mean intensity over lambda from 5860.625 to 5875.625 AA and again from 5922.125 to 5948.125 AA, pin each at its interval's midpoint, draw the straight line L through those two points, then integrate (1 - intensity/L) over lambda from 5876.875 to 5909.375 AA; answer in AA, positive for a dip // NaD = 5.6 AA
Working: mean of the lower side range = 1.89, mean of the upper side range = 1.89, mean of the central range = 1.56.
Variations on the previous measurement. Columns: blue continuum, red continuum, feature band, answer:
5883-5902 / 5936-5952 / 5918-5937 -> -2.8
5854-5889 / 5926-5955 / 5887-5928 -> 2.3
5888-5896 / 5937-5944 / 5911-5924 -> -2.2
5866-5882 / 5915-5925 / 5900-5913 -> 0.5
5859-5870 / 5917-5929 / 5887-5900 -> 4.0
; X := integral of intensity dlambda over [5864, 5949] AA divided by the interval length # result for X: 1.76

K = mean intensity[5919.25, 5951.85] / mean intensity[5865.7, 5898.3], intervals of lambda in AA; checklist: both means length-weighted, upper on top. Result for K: 1.20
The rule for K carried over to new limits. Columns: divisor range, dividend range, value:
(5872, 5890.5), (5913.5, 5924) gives 1.22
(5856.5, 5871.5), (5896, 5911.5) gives 0.93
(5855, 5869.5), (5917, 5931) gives 1.02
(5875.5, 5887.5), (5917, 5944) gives 1.22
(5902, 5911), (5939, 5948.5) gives 0.97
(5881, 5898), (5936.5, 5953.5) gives 1.38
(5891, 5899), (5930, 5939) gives 1.39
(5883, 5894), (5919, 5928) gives 1.54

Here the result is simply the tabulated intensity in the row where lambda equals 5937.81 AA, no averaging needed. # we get 1.94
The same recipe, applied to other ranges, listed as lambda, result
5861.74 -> 2.07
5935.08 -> 1.94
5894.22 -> 1.38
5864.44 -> 1.84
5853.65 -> 1.99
